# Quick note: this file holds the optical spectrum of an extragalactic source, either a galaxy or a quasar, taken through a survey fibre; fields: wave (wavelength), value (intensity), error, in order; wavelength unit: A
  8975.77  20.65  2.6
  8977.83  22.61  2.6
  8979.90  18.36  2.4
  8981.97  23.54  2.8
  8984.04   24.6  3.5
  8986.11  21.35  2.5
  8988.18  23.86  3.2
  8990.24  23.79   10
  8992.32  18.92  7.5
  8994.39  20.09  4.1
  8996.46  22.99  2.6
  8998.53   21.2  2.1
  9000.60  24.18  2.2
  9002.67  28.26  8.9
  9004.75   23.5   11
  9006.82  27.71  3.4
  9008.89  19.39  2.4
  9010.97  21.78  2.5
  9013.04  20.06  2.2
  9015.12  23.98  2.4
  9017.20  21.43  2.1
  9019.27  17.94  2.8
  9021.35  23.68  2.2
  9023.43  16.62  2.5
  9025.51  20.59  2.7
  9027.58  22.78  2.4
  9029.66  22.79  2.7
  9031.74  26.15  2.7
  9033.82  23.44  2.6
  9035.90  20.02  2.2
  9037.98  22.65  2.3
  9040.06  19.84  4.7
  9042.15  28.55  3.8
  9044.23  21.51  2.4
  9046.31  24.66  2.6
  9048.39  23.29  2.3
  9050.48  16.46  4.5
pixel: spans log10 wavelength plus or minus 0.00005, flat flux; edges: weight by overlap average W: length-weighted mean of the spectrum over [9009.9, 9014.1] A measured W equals 20.9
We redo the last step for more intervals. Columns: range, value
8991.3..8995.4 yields 19.5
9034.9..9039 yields 21.3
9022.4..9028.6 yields 20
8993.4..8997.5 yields 21.6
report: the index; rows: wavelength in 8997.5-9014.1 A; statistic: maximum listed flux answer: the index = 28.26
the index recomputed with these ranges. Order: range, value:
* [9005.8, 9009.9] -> 27.71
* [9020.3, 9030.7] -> 23.68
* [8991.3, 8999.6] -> 22.99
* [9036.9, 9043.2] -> 28.55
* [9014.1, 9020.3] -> 23.98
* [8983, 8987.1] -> 24.6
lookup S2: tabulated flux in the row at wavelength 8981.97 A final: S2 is 23.54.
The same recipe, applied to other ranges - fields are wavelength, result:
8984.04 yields 24.6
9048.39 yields 23.29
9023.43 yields 16.62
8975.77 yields 20.65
